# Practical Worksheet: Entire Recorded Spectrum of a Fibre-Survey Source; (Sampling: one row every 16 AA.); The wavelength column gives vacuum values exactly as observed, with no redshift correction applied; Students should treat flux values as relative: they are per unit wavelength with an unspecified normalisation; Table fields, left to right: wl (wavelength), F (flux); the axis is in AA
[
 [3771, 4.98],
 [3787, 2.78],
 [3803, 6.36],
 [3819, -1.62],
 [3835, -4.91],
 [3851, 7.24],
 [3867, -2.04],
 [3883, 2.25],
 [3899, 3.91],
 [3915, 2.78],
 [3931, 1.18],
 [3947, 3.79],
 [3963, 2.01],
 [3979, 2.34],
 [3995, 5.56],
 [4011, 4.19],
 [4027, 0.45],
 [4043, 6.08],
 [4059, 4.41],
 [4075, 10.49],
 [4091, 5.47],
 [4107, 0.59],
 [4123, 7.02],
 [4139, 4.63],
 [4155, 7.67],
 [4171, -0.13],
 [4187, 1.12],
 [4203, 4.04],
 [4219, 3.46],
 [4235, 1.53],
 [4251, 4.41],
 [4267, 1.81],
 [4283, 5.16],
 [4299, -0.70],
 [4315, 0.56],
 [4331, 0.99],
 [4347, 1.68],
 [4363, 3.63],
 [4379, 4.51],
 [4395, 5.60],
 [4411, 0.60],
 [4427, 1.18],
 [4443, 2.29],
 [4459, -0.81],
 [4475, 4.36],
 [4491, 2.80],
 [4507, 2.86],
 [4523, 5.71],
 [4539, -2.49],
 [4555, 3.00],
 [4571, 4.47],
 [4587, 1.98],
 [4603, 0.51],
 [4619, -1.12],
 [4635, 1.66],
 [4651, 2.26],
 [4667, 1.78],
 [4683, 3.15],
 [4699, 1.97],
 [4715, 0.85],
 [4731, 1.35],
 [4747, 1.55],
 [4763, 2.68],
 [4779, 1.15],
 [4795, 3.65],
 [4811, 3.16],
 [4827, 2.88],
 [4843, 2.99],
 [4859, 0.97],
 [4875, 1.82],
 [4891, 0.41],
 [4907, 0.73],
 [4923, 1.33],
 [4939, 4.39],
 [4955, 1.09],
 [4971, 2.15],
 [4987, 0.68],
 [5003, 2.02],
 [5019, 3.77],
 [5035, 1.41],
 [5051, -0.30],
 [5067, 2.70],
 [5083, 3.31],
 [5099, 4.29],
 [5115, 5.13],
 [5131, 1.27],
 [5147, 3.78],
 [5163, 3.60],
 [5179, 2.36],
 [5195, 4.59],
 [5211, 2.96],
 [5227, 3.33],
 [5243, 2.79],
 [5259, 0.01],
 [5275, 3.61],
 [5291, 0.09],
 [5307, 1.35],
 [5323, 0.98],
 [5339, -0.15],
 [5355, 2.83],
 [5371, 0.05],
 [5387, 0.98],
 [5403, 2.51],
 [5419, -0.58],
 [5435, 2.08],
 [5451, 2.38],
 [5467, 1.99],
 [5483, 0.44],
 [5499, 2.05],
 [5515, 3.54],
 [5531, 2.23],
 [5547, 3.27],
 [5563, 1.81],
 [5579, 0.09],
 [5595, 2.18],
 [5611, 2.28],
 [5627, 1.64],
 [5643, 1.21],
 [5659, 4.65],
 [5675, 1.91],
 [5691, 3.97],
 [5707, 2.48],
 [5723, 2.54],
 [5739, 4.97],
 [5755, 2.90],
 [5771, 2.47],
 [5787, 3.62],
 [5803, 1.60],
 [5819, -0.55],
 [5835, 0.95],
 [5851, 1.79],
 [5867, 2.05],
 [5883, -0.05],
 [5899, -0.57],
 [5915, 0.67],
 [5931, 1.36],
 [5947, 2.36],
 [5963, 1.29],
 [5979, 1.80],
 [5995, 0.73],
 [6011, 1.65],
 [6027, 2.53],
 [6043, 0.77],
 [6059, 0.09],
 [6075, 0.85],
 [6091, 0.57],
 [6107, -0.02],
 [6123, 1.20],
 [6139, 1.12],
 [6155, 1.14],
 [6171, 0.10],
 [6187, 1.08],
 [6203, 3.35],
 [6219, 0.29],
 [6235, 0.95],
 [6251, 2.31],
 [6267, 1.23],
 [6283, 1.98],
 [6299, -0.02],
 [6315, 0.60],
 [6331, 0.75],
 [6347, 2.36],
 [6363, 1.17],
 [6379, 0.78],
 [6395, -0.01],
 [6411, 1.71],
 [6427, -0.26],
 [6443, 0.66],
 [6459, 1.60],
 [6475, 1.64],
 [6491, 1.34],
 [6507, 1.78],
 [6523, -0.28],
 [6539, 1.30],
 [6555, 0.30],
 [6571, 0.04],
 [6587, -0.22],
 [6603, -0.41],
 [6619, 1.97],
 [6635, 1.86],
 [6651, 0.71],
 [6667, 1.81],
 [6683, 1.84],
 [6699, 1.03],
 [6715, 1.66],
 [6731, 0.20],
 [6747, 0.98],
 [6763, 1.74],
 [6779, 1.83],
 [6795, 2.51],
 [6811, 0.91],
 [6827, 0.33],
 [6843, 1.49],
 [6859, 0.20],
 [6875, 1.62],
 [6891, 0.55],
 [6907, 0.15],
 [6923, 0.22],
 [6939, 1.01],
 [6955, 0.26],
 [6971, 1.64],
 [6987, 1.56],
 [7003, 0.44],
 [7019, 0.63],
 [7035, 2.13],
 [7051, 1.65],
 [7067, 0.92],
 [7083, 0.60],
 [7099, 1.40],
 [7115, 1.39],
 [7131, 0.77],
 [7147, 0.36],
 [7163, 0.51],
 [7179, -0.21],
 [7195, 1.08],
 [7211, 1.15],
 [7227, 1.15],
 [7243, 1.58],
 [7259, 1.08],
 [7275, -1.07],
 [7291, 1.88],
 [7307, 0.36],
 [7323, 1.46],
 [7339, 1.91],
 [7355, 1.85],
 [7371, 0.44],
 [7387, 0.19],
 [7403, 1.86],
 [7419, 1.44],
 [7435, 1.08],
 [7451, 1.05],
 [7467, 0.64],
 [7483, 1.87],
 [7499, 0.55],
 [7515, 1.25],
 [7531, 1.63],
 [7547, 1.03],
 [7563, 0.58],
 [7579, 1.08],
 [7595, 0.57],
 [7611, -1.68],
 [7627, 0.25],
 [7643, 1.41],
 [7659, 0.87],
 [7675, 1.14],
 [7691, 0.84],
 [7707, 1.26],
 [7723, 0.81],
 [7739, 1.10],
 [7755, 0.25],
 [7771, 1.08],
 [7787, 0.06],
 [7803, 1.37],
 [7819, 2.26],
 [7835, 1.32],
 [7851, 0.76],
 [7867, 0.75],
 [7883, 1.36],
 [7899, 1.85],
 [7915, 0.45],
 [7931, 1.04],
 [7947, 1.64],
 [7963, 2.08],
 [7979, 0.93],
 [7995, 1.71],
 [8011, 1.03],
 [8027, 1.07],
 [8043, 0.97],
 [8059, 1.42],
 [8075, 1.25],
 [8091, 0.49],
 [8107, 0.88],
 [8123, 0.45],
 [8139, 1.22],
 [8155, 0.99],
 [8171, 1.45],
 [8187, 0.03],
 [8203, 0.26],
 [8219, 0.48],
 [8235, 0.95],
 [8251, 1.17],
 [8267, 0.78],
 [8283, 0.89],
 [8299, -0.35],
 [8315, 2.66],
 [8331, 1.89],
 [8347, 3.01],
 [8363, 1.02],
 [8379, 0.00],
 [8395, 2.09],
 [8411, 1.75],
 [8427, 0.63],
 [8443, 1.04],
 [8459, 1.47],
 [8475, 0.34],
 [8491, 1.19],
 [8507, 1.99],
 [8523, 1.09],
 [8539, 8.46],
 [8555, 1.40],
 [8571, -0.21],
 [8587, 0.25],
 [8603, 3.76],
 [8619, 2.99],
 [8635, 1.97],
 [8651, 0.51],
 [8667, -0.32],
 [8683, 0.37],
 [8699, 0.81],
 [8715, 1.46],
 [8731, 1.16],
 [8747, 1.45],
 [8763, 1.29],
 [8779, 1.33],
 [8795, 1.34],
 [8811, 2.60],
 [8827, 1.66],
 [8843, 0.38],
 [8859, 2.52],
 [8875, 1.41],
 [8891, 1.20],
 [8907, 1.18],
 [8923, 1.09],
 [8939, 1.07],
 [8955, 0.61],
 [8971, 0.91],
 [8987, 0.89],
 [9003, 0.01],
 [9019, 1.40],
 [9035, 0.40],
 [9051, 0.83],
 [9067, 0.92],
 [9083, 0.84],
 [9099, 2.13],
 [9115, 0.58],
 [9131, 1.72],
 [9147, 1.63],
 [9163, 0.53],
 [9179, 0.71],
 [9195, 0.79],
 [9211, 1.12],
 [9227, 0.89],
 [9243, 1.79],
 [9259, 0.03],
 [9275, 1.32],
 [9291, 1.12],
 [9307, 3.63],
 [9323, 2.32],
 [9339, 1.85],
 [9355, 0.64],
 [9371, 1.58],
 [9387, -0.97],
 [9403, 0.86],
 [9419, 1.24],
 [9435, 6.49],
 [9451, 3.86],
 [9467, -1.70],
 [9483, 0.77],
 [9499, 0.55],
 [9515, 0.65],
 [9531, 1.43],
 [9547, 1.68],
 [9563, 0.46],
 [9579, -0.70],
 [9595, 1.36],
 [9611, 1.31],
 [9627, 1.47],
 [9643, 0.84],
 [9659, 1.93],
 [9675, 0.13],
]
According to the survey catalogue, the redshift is 1.290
